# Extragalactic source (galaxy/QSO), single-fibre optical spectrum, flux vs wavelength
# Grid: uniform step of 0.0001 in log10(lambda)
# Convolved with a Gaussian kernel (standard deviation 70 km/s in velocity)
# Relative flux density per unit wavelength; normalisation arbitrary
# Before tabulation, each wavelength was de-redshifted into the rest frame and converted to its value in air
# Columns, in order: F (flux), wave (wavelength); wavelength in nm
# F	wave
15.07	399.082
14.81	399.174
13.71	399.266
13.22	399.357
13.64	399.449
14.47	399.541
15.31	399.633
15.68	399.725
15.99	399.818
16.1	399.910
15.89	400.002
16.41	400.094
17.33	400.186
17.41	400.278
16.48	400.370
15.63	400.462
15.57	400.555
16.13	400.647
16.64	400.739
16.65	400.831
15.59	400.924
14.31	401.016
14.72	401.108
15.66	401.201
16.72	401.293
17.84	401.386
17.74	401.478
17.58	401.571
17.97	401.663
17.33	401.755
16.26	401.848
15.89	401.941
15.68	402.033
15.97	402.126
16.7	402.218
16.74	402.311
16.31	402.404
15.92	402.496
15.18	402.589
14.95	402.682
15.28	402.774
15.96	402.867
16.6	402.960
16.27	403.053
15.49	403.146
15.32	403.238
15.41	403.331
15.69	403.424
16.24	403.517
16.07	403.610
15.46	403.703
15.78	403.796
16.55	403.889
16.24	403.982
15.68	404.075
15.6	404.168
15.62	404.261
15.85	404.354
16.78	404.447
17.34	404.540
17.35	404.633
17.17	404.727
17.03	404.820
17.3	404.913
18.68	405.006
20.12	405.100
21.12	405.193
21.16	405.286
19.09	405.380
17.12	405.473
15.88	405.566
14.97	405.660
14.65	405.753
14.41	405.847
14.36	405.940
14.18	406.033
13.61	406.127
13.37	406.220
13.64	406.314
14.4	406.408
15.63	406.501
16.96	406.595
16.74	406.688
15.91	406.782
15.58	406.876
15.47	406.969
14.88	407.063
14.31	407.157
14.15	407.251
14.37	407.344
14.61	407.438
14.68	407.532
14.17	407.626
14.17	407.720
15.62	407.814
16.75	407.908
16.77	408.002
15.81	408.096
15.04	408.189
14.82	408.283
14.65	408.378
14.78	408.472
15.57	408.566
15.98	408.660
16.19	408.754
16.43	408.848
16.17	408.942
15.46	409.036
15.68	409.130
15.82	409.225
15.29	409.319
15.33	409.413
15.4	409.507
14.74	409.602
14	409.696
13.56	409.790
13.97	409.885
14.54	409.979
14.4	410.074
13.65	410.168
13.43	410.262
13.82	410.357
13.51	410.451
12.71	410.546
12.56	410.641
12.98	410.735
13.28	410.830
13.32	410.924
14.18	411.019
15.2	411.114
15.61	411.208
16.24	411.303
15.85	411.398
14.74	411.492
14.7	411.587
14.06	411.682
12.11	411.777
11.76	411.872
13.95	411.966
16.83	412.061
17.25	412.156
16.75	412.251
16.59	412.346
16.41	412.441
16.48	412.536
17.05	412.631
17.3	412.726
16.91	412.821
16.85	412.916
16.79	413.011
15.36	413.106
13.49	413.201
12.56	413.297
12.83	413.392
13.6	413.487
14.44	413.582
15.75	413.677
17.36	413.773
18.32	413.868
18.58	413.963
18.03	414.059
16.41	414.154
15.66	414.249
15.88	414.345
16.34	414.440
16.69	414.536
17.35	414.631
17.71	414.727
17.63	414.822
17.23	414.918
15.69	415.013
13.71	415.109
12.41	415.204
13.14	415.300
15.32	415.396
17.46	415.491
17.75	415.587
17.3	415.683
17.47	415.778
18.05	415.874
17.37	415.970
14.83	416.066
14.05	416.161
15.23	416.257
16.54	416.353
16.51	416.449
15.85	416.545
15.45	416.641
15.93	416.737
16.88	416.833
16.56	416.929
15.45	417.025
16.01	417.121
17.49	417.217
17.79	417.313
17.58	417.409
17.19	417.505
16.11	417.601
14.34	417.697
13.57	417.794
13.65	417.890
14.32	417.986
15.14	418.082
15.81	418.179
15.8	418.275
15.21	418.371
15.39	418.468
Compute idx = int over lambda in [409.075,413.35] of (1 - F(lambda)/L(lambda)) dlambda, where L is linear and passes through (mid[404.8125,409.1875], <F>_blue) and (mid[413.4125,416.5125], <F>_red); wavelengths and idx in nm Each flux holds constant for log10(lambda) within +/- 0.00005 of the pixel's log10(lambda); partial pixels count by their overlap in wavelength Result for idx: 0.32 nm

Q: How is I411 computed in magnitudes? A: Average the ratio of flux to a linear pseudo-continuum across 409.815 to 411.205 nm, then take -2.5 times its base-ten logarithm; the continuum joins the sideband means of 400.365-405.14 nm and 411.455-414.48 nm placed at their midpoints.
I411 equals 0.15 mag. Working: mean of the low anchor 16.3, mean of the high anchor 15.7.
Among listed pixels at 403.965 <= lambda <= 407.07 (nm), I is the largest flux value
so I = 21.16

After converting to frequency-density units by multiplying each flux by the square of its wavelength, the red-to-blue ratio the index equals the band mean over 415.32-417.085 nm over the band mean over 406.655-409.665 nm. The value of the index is 1.10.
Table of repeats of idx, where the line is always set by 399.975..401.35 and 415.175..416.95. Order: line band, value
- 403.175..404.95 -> -0.02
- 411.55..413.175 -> 0.04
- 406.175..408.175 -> 0.11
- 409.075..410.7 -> 0.18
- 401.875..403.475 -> 0.02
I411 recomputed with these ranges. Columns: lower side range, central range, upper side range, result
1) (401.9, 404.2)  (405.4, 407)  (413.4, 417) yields 0.054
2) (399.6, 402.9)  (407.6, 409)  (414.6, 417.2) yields 0.042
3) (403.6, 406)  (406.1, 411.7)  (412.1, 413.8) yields 0.102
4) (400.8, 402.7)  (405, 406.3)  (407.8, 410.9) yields -0.064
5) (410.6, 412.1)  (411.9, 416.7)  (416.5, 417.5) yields -0.046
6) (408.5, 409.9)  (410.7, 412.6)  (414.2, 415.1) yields 0.066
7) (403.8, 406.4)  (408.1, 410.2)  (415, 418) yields 0.079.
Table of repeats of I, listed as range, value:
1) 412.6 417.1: 18.58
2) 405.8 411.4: 16.96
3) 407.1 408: 16.75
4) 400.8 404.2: 17.97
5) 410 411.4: 16.24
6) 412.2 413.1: 17.3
